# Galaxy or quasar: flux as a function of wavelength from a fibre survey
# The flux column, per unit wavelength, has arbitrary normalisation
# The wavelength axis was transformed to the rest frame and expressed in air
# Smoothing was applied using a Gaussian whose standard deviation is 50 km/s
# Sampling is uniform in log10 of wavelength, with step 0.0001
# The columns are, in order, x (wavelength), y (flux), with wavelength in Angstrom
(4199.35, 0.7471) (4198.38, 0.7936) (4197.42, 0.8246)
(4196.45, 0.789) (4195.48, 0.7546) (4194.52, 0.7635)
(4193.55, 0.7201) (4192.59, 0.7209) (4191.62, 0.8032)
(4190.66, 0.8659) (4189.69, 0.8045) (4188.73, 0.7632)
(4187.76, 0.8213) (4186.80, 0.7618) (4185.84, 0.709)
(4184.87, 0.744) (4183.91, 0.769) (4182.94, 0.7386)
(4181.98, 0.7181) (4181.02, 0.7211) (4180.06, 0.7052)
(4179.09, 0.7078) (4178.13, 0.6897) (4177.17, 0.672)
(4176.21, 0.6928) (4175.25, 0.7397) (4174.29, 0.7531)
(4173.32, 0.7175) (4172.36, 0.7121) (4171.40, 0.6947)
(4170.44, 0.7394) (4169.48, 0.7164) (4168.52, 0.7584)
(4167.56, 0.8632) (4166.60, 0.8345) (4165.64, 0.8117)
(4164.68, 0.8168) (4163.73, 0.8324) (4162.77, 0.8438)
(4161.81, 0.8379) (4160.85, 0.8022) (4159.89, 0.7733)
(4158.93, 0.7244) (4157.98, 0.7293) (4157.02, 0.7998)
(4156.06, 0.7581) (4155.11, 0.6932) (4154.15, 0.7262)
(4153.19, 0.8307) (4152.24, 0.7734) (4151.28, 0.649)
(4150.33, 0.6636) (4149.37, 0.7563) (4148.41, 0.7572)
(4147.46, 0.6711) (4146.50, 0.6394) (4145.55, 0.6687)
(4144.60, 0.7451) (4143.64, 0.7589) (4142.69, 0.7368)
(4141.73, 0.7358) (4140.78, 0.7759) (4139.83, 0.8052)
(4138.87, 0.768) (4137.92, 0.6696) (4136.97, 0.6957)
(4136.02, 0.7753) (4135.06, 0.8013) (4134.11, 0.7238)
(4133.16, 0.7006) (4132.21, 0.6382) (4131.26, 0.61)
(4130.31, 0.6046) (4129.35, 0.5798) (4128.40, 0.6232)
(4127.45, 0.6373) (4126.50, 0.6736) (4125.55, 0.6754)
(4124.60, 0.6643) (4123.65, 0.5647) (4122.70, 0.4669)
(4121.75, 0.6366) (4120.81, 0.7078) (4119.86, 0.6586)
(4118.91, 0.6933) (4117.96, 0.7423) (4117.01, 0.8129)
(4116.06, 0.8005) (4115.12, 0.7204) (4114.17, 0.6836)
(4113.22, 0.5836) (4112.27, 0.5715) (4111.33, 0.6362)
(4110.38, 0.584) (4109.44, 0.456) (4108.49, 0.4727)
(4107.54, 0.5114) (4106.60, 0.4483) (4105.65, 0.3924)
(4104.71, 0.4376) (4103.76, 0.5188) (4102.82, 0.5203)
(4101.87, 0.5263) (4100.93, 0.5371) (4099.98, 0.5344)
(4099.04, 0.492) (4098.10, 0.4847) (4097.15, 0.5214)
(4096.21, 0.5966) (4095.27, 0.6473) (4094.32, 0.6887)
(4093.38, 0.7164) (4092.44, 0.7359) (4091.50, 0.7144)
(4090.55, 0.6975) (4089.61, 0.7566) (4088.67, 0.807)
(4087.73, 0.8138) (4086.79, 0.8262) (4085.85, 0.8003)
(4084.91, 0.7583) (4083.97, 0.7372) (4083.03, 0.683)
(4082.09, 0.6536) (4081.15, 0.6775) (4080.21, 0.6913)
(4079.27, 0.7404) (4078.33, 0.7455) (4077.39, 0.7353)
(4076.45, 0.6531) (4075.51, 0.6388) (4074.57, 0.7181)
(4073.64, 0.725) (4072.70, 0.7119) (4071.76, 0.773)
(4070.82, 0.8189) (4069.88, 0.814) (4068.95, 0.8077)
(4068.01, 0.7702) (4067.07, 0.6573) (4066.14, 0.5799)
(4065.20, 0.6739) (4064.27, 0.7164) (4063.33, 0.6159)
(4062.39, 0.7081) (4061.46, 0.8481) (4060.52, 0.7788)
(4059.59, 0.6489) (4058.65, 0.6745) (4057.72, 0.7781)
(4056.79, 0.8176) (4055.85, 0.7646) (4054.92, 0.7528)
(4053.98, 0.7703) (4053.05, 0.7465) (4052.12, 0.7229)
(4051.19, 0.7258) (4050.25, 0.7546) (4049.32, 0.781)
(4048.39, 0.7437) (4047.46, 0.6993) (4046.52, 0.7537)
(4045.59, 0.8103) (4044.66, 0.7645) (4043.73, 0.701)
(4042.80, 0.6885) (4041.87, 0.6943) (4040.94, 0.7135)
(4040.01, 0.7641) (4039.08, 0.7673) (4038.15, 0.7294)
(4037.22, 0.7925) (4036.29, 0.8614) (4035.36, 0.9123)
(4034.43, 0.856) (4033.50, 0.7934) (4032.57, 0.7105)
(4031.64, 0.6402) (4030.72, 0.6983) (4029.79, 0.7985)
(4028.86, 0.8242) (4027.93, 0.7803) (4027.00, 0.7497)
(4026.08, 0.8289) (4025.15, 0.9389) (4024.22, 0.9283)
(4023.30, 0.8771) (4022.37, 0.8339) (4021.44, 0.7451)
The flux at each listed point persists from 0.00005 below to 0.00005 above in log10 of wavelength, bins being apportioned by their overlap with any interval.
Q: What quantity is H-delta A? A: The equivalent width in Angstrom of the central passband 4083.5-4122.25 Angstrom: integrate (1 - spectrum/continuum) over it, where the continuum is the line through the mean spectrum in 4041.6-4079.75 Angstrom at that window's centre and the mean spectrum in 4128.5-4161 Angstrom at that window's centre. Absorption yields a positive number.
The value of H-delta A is 4.9 Angstrom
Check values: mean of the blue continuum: 0.732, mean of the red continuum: 0.72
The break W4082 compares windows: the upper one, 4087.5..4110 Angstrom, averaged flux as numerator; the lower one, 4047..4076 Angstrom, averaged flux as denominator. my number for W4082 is 0.79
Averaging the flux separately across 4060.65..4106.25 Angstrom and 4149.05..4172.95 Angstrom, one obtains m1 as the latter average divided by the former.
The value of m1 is 1.1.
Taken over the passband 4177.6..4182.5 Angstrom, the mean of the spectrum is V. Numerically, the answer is 0.709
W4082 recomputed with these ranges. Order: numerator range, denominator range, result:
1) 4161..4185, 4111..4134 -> 1.15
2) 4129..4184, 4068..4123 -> 1.12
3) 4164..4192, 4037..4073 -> 1.02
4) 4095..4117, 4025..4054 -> 0.73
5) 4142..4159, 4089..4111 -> 1.28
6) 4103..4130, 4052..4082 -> 0.83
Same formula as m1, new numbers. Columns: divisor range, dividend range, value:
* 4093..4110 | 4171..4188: 1.37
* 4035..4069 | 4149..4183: 1.01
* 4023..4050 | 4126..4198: 0.95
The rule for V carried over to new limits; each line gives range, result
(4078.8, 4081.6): 0.703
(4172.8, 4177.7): 0.714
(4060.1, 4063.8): 0.736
